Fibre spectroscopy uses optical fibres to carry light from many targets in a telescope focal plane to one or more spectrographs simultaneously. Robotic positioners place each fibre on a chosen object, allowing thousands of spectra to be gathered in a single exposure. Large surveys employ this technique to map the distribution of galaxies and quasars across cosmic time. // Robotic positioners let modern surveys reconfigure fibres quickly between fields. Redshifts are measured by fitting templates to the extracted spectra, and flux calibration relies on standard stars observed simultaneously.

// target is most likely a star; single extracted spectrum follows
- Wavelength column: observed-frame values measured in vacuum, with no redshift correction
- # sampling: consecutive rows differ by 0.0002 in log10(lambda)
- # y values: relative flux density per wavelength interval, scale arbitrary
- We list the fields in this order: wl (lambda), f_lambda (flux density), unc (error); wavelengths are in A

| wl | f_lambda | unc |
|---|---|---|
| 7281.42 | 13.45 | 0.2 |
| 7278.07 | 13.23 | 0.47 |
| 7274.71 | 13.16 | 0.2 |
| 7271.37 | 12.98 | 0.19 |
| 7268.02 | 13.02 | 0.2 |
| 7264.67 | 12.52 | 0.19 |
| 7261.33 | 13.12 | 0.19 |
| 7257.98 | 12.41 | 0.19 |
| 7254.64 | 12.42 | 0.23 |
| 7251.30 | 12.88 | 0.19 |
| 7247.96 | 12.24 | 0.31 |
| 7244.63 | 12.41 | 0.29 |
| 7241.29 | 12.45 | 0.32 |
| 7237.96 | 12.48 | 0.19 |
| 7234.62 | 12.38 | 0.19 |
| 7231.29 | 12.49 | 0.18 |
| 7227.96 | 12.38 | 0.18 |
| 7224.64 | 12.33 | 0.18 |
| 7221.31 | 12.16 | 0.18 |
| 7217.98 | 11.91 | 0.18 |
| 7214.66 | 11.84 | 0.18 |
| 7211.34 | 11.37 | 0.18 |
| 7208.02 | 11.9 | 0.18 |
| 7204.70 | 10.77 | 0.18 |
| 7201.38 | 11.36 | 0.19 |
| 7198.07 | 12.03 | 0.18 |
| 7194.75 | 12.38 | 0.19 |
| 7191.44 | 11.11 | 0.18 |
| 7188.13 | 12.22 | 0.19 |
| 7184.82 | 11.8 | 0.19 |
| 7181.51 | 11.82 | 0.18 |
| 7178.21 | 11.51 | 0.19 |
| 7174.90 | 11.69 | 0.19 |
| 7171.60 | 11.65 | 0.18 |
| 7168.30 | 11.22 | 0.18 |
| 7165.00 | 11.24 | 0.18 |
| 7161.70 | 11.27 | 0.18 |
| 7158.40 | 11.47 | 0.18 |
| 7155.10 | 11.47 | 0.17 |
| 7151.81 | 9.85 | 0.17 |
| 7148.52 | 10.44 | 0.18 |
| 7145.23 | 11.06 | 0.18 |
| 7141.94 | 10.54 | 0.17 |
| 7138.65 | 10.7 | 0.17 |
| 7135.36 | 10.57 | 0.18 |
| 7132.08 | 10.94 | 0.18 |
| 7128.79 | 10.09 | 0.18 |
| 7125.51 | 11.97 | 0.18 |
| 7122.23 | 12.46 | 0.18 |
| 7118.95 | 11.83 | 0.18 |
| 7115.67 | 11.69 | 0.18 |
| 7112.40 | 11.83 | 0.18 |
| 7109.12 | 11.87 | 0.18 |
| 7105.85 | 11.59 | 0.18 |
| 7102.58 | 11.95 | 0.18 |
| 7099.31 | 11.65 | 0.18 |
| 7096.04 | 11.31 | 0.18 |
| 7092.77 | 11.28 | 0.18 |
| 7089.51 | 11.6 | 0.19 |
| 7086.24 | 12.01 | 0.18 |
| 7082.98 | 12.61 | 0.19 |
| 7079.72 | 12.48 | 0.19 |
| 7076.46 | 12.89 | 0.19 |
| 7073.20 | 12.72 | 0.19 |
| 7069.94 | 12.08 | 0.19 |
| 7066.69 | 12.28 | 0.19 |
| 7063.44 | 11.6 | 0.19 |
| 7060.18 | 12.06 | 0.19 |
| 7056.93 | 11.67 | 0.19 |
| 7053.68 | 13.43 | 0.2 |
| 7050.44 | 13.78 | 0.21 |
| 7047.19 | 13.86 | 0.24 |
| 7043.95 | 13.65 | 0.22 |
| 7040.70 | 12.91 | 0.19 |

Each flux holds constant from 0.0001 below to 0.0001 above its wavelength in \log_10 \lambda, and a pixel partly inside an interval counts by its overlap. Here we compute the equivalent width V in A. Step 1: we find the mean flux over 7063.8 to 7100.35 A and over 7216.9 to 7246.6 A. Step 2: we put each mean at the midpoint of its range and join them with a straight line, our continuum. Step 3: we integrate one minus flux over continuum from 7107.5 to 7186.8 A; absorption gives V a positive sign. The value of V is 5.8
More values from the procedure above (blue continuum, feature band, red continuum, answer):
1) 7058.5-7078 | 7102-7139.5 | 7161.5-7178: 1.2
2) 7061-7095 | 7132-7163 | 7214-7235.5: 3.5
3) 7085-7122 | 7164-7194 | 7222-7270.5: 1.3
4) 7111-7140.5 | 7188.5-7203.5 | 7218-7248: 0.3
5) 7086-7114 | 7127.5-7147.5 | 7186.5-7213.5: 1.7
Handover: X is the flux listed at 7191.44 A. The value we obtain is 11.11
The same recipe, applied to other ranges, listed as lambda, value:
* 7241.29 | 12.45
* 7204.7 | 10.77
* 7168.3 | 11.22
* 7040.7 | 12.91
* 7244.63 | 12.41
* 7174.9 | 11.69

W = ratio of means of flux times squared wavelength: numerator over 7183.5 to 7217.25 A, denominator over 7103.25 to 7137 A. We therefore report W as 1.04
